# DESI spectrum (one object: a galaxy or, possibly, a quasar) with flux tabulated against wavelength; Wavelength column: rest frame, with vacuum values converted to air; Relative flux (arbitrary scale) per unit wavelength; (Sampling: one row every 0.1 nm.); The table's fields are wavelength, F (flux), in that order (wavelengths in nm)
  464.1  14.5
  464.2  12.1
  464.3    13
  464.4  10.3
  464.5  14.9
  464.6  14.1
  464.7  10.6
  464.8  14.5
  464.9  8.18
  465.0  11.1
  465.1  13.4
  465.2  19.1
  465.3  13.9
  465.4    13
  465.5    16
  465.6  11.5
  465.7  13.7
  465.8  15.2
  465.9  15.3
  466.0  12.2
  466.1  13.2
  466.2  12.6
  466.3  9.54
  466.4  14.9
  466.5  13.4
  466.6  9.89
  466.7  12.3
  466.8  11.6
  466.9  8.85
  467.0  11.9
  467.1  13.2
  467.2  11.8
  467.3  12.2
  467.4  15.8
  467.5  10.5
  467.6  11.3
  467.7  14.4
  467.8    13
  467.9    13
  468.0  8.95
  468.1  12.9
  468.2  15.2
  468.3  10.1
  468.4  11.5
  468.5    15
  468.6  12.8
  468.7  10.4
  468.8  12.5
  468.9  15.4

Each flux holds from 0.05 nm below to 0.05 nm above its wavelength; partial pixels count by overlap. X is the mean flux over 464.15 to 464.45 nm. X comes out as 11.8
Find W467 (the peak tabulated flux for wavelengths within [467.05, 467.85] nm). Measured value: 15.8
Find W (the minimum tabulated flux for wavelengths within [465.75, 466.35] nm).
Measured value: 9.54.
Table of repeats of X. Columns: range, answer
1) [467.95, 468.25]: 12.3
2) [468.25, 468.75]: 12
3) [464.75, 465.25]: 13.3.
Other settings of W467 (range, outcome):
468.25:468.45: 11.5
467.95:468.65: 15.2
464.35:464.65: 14.9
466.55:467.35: 13.2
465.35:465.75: 16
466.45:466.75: 13.4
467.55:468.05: 14.4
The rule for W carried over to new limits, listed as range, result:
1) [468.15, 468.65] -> 10.1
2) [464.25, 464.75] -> 10.3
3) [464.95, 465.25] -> 11.1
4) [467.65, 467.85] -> 13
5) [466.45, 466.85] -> 9.89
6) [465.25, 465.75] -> 11.5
